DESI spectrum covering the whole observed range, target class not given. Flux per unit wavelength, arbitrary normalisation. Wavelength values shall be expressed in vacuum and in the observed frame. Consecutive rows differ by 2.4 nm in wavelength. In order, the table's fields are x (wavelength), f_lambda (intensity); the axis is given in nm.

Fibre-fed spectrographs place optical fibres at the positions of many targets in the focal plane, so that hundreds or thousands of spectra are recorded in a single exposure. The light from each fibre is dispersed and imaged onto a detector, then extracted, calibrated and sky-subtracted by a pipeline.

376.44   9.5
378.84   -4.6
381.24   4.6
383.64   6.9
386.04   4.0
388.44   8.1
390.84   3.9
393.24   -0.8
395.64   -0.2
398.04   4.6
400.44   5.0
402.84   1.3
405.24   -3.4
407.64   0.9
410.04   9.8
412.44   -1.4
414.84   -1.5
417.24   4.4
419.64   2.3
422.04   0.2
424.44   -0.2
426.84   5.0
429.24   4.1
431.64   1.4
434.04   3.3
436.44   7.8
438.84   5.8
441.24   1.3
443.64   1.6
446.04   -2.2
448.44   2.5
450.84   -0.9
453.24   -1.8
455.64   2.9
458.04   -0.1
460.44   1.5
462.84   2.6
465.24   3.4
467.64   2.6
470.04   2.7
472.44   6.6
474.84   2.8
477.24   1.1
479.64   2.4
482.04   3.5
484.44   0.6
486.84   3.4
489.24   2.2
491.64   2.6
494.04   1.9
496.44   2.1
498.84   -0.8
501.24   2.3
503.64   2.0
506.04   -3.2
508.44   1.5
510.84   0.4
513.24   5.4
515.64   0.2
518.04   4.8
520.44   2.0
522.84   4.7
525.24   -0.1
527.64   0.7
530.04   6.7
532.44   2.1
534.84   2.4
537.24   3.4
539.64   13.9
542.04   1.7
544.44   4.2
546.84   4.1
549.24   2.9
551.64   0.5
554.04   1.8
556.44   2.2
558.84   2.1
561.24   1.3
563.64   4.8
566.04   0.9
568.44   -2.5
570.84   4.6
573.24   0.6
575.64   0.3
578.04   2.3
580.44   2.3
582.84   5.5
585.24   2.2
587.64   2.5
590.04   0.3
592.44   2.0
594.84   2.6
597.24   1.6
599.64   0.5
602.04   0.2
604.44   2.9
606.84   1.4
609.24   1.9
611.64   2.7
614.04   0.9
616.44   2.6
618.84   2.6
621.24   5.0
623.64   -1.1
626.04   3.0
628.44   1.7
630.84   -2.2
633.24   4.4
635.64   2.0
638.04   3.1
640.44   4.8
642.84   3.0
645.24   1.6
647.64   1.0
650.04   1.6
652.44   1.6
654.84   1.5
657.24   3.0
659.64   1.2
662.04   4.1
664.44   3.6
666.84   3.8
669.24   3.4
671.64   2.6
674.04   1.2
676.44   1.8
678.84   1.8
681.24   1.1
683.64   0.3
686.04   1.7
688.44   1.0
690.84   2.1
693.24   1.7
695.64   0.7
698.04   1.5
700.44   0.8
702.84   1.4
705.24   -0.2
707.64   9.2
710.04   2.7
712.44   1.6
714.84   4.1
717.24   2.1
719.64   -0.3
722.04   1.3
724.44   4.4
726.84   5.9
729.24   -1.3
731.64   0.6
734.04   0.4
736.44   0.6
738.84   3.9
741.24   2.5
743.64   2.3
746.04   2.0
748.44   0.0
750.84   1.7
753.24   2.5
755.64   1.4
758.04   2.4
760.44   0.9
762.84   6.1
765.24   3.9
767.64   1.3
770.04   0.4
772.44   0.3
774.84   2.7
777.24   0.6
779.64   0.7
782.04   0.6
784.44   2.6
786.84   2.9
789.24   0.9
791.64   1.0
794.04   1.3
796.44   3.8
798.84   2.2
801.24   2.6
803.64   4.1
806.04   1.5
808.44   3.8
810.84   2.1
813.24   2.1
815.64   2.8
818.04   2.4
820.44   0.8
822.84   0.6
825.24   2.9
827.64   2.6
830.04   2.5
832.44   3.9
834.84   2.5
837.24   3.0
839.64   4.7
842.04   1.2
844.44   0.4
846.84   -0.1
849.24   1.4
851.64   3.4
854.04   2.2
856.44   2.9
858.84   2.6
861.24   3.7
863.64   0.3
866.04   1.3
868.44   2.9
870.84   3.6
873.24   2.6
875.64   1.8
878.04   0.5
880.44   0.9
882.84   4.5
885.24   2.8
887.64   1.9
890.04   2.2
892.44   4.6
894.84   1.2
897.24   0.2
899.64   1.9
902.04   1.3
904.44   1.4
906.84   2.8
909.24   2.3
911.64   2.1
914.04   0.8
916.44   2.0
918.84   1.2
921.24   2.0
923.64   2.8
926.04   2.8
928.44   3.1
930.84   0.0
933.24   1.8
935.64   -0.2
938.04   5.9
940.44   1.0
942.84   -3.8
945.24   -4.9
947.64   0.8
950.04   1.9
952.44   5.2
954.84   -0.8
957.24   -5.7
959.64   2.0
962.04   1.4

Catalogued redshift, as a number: 0.08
